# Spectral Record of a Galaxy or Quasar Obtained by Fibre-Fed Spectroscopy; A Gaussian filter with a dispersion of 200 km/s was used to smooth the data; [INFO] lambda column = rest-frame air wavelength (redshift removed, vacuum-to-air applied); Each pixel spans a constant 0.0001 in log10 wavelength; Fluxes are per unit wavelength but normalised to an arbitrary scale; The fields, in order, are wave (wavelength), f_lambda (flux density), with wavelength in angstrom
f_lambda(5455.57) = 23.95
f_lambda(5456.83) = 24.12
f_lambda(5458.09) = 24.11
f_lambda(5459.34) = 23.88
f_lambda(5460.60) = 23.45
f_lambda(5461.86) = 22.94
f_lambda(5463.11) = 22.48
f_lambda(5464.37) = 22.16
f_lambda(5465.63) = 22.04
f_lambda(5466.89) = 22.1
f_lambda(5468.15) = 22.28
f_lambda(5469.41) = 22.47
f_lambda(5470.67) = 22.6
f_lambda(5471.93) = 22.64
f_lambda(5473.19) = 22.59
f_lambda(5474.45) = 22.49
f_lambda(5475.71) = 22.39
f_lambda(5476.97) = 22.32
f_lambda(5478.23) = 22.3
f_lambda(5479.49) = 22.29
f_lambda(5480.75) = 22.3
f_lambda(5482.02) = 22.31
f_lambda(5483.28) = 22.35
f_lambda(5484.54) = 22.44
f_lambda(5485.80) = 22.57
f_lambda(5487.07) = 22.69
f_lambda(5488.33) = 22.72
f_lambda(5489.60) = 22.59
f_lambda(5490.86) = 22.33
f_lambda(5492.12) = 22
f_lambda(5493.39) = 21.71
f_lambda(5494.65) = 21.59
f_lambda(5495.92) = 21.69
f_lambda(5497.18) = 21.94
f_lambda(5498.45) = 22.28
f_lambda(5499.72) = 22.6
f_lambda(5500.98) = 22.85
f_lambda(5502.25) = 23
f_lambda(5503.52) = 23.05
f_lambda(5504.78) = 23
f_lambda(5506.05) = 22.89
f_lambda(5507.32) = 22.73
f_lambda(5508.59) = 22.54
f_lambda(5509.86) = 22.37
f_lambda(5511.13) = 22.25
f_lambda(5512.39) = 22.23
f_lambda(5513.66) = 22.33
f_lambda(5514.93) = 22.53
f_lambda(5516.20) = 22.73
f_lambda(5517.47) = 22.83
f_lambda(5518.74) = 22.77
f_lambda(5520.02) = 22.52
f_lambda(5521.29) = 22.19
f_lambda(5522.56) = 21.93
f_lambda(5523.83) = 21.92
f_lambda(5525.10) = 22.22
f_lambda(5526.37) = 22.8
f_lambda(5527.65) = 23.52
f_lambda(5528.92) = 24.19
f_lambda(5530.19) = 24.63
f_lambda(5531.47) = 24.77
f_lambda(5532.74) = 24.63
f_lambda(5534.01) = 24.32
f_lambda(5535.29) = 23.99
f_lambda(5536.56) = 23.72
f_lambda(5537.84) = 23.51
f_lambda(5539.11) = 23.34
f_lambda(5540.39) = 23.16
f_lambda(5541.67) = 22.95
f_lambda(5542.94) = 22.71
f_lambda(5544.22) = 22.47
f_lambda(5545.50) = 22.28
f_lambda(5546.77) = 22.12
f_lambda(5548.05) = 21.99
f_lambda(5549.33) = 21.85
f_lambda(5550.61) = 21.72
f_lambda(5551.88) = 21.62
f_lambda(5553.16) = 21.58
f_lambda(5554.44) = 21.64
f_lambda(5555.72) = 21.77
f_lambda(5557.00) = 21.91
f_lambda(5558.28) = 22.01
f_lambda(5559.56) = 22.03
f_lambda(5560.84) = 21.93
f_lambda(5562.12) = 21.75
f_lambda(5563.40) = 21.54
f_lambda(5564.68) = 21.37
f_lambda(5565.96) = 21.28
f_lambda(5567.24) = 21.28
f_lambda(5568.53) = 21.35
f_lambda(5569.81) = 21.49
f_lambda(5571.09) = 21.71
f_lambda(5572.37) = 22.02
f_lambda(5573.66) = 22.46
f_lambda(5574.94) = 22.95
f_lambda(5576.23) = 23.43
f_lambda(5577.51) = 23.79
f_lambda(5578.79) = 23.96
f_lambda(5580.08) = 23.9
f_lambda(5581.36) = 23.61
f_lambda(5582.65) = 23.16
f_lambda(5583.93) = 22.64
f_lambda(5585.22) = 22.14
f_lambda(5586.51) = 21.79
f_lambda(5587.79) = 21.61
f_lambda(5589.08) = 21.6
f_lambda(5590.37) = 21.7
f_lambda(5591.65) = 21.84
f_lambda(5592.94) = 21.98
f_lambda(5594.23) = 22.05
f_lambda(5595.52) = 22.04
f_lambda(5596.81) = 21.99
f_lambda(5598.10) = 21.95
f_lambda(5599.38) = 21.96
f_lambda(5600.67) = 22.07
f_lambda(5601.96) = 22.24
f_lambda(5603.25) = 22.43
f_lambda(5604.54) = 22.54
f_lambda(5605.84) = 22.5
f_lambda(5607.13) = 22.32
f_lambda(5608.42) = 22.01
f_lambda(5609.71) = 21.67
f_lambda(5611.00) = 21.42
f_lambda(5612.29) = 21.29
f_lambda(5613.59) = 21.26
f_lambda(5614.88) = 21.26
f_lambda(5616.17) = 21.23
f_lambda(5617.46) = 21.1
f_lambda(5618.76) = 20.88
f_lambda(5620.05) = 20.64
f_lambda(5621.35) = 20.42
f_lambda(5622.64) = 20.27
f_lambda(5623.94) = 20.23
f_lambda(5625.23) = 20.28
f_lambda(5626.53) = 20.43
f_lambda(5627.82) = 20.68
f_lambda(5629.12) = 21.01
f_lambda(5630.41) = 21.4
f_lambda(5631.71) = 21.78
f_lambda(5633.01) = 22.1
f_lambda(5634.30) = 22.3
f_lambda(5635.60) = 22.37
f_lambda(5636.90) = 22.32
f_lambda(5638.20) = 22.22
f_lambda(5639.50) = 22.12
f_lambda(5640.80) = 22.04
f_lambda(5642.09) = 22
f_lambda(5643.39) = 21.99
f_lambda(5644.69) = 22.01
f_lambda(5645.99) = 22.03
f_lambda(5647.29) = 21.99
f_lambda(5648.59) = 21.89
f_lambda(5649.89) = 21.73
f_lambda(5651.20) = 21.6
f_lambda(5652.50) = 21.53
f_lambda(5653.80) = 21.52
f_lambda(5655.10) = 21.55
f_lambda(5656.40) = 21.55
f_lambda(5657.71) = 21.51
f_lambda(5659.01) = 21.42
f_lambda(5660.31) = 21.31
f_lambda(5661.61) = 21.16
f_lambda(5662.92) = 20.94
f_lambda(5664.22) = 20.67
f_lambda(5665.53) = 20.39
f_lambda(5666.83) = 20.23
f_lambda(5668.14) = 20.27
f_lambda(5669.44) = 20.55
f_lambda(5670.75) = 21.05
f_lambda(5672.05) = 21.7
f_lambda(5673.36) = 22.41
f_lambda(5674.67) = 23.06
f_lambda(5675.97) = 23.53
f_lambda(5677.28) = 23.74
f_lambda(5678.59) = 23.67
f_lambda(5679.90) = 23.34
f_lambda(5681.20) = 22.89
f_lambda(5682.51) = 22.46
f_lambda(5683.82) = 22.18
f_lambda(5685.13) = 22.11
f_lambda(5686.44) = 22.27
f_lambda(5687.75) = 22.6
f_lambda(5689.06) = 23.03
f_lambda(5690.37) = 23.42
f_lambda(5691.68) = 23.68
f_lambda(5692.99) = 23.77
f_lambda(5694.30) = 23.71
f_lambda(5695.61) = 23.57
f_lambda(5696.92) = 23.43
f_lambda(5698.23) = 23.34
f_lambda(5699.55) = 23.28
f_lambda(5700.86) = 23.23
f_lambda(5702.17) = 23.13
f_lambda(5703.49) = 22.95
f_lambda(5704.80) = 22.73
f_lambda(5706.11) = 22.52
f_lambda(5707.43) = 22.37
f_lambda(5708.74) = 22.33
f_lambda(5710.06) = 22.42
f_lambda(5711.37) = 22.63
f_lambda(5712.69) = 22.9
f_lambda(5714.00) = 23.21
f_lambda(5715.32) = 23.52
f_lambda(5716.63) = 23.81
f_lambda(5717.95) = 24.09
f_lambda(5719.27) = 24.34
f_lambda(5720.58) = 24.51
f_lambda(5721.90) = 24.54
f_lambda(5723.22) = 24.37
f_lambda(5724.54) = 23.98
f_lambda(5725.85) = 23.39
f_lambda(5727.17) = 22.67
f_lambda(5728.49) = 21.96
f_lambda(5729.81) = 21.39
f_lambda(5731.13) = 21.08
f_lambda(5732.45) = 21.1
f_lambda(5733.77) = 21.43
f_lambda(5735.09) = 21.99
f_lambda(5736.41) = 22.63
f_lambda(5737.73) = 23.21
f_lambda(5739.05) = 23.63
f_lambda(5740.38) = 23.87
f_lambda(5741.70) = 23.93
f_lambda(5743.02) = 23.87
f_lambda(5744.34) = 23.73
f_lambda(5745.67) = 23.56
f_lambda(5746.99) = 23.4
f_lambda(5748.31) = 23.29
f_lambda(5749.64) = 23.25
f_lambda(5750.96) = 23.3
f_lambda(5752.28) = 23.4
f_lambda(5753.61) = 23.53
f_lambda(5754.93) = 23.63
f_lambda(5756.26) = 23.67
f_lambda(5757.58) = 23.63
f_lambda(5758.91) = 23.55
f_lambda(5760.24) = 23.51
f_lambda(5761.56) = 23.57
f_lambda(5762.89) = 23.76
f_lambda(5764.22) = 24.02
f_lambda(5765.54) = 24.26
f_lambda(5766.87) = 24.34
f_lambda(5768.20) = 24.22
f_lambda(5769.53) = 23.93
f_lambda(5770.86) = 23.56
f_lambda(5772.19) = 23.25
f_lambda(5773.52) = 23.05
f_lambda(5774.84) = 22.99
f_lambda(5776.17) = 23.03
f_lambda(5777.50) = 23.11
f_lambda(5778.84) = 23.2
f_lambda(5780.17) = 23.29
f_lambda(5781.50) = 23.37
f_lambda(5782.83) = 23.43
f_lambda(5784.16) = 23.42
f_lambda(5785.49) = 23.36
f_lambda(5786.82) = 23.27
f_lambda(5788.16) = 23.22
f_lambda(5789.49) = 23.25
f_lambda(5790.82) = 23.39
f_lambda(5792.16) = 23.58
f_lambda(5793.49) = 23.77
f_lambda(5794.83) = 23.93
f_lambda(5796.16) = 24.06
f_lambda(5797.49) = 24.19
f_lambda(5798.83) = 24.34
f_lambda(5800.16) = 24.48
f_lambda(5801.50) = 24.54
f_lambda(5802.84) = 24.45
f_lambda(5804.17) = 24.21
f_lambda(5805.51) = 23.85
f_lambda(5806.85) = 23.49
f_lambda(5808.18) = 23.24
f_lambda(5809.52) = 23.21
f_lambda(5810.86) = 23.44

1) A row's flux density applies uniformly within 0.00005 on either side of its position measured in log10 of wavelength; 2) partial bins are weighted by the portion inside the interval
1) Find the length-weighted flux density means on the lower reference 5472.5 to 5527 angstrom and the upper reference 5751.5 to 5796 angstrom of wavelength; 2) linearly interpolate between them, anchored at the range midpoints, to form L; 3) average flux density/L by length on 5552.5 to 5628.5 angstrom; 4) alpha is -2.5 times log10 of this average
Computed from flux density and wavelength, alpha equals 0.05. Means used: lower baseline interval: 22.4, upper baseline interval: 23.5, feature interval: 21.8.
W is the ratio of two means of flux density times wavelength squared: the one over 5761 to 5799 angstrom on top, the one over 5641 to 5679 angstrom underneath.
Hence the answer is 1.1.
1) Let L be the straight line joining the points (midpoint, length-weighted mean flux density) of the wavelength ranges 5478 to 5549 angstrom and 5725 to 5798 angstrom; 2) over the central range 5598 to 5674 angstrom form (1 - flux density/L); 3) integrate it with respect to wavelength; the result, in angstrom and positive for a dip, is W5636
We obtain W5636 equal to 5.04 angstrom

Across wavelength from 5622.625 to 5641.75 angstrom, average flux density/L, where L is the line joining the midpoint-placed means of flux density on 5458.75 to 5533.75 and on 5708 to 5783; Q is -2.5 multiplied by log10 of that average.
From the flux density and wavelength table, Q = 0.07 mag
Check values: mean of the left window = 22.6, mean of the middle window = 21.5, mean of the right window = 23.3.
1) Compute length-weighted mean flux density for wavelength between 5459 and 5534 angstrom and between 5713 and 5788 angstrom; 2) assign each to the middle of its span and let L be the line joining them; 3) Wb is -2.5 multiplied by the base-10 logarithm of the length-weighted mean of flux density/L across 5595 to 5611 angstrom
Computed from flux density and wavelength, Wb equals 0.04 mag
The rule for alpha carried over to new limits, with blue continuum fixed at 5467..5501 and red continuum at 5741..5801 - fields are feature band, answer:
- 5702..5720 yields 0.012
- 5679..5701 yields 0.008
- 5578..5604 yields 0.022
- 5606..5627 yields 0.091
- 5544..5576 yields 0.040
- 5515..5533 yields -0.026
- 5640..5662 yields 0.066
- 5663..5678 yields 0.077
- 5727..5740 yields 0.063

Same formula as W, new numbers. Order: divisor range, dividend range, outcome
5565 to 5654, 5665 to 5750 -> 1.08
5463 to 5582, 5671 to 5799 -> 1.11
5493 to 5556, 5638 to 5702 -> 1.03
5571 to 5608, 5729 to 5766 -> 1.09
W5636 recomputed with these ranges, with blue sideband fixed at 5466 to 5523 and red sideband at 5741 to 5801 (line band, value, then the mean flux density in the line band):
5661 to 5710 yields 1.6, 22.5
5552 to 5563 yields 0.4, 21.8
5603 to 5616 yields 0.6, 21.8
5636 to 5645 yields 0.4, 22.1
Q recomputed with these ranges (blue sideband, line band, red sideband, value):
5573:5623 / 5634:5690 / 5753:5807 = 0.03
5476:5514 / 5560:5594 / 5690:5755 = 0.02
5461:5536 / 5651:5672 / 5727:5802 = 0.10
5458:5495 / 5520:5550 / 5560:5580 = -0.04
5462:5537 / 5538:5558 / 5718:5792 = 0.03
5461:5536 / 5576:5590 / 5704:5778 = 0.00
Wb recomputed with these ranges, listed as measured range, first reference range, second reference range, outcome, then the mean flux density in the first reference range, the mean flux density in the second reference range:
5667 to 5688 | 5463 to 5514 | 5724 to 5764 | 0.03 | 22.4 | 23.1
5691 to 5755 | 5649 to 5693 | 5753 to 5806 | -0.02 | 22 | 23.7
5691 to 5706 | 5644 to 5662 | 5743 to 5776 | -0.04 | 21.6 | 23.6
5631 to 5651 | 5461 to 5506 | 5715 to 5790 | 0.05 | 22.4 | 23.4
